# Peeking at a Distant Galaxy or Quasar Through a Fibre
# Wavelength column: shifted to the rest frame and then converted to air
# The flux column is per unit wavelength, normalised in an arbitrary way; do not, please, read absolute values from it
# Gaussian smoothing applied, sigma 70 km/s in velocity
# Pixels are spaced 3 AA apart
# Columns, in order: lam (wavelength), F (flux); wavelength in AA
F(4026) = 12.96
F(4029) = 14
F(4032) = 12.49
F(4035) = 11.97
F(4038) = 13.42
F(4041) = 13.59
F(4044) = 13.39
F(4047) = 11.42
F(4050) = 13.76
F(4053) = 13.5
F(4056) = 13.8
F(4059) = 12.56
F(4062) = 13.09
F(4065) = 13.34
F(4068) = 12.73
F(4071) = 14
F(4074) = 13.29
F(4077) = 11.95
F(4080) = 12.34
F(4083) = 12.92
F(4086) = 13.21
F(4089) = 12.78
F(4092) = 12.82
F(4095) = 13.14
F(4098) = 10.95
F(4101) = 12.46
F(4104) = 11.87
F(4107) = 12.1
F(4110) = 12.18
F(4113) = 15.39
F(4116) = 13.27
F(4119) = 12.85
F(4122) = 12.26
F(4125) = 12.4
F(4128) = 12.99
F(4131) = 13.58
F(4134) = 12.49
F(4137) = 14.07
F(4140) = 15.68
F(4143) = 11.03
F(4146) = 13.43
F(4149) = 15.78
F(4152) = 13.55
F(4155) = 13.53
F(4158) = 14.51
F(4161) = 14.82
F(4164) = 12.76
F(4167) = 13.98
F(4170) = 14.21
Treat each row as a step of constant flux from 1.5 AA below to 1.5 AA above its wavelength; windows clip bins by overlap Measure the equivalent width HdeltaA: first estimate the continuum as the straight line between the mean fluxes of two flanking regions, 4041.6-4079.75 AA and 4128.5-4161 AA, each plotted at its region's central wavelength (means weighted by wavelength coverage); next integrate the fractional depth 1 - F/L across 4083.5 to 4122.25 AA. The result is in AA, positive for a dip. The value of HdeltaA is 2.0 AA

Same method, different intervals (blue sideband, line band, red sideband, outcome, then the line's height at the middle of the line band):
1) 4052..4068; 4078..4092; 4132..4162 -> 0.64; 13.4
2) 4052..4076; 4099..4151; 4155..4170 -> 2.14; 13.7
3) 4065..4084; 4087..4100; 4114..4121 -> 0.57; 13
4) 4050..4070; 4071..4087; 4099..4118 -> 0.28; 13.1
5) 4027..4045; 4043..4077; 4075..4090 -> -0.60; 12.9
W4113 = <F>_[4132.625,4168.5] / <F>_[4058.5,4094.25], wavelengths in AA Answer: 1.1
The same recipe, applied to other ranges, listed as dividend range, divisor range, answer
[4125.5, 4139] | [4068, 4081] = 1.03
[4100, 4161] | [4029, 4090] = 1.02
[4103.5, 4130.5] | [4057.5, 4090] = 1.00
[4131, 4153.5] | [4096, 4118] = 1.09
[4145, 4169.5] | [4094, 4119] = 1.11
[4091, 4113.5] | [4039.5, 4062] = 0.95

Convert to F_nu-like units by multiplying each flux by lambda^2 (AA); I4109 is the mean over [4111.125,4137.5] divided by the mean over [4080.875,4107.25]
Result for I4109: 1.1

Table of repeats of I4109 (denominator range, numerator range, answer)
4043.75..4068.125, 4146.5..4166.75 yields 1.13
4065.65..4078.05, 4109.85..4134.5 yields 1.03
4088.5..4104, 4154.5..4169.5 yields 1.17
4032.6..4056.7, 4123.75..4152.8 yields 1.08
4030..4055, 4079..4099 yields 1.00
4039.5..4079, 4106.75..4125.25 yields 1.02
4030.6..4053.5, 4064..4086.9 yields 1.02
